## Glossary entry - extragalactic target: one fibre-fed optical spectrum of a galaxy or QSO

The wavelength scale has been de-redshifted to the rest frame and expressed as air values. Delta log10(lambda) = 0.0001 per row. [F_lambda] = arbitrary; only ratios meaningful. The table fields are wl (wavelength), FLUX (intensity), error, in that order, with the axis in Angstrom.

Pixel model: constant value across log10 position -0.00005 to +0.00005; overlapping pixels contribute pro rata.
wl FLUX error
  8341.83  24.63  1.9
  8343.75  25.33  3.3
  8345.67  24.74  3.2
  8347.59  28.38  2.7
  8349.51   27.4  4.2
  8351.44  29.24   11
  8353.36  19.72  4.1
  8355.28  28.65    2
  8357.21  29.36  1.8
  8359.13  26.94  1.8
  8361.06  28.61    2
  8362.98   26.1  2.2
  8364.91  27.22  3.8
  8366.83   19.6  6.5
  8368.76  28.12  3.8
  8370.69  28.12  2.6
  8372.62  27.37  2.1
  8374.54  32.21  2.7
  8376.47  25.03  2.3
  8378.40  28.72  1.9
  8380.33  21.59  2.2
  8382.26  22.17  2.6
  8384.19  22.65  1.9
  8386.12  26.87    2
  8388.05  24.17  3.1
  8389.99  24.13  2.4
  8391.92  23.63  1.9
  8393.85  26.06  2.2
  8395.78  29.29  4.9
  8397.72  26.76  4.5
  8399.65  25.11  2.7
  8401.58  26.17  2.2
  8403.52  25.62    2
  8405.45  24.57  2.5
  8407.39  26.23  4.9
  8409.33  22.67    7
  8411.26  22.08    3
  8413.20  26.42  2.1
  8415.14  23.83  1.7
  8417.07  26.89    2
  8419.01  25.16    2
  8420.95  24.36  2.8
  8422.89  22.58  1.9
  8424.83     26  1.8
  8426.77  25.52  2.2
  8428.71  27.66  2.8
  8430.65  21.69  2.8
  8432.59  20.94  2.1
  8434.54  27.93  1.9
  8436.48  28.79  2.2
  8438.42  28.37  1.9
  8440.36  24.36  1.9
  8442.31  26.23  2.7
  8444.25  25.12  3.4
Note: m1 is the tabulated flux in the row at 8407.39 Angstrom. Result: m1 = 26.23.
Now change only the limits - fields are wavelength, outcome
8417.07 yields 26.89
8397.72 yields 26.76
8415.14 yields 23.83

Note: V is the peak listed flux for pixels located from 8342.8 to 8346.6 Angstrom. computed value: 25.33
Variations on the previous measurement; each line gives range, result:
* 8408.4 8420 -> 26.89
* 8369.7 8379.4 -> 32.21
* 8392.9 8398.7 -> 29.29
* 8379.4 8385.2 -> 22.65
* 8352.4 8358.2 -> 29.36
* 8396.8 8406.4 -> 26.76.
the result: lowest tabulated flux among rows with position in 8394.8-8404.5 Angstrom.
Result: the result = 25.11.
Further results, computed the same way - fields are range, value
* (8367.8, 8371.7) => 28.12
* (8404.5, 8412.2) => 22.08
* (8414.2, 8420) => 23.83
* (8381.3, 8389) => 22.17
